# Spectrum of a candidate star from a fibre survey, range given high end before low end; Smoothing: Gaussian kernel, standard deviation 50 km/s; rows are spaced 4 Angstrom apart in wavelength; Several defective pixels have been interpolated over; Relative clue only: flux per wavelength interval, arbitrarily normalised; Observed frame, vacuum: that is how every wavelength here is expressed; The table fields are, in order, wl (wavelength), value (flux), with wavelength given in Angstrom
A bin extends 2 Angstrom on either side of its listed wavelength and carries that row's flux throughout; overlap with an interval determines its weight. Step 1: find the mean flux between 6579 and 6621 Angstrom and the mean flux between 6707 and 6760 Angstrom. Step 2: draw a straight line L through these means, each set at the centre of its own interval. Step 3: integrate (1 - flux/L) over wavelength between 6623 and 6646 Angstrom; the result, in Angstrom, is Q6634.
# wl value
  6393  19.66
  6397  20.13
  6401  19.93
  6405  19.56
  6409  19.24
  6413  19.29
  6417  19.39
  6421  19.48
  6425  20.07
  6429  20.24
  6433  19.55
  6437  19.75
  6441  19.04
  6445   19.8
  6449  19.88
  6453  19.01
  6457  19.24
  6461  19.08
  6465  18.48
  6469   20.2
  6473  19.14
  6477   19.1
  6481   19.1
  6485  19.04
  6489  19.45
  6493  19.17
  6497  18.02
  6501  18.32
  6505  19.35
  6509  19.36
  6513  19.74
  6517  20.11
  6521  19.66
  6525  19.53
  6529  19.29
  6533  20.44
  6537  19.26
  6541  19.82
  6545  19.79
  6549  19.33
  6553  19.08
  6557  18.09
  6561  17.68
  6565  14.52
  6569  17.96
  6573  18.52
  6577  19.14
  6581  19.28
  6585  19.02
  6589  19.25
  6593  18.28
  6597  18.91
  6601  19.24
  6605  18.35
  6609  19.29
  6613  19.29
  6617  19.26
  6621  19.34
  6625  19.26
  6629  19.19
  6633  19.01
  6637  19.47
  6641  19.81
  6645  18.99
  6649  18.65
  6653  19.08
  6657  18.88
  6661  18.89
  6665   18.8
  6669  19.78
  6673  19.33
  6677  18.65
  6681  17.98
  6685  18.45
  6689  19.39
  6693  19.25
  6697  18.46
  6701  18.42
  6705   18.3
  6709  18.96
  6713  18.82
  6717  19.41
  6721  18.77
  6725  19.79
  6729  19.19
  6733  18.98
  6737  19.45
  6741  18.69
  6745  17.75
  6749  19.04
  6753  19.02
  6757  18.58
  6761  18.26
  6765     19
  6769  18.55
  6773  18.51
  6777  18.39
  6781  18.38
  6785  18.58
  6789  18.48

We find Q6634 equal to -0.4 Angstrom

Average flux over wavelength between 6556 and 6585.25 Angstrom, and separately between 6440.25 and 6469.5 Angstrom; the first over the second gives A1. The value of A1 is 0.93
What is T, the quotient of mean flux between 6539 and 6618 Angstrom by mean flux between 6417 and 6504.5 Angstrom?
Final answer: 0.97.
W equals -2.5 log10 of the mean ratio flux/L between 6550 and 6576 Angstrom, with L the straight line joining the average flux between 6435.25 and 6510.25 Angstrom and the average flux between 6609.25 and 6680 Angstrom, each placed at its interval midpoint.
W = 0.08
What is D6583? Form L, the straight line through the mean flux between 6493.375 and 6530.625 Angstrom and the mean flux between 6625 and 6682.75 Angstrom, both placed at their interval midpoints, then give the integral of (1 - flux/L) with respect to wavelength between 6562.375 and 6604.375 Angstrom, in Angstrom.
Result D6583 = 1.7 Angstrom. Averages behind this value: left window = 19.3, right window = 19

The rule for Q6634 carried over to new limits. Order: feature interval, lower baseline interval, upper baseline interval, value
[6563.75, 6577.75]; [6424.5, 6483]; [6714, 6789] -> 1.19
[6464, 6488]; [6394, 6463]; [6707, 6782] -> 0.30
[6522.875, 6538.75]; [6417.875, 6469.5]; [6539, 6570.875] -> -0.93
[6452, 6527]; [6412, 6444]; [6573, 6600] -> 0.55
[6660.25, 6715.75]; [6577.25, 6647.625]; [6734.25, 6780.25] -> 0.16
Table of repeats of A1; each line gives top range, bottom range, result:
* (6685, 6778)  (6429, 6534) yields 0.97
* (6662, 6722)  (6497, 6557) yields 0.97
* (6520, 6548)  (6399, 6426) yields 1.01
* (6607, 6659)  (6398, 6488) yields 0.99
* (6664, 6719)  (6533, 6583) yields 1.01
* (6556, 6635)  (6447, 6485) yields 0.97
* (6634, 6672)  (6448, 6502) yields 1.00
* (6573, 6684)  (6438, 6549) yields 0.98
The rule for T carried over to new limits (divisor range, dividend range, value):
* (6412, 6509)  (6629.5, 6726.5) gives 0.98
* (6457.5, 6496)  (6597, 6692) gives 0.99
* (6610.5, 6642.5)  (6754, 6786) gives 0.96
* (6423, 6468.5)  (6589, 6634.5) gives 0.98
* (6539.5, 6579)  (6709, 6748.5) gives 1.03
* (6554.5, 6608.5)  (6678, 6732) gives 1.03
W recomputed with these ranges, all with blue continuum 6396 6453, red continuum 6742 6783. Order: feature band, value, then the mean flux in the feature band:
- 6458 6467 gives 0.04 mag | 18.8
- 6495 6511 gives 0.04 mag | 18.8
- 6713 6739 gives -0.03 mag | 19.2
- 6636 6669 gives -0.01 mag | 19.1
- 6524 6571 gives 0.03 mag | 18.7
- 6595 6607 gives 0.01 mag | 18.8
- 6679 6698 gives 0.00 mag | 18.7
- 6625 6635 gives -0.01 mag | 19.1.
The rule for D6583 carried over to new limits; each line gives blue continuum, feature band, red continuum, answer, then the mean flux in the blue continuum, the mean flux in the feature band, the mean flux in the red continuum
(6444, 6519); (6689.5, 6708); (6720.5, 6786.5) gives 0.16 Angstrom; 19.2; 18.7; 18.8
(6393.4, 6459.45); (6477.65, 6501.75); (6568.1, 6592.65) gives 0.51 Angstrom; 19.6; 18.9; 18.9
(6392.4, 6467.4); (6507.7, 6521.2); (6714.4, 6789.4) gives -0.29 Angstrom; 19.5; 19.7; 18.8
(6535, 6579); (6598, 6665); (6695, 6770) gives -1.78 Angstrom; 18.5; 19.1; 18.8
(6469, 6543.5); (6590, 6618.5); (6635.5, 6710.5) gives 0.22 Angstrom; 19.4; 19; 18.9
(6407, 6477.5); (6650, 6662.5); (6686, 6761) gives 0.06 Angstrom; 19.5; 18.9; 18.9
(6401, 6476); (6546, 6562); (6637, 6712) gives 0.43 Angstrom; 19.5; 18.7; 18.9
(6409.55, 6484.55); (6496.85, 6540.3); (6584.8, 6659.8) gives -0.36 Angstrom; 19.4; 19.4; 19.1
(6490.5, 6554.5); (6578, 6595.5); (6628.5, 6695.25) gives 0.24 Angstrom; 19.4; 19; 19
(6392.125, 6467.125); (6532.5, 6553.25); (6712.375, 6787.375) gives -0.37 Angstrom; 19.5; 19.6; 18.8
